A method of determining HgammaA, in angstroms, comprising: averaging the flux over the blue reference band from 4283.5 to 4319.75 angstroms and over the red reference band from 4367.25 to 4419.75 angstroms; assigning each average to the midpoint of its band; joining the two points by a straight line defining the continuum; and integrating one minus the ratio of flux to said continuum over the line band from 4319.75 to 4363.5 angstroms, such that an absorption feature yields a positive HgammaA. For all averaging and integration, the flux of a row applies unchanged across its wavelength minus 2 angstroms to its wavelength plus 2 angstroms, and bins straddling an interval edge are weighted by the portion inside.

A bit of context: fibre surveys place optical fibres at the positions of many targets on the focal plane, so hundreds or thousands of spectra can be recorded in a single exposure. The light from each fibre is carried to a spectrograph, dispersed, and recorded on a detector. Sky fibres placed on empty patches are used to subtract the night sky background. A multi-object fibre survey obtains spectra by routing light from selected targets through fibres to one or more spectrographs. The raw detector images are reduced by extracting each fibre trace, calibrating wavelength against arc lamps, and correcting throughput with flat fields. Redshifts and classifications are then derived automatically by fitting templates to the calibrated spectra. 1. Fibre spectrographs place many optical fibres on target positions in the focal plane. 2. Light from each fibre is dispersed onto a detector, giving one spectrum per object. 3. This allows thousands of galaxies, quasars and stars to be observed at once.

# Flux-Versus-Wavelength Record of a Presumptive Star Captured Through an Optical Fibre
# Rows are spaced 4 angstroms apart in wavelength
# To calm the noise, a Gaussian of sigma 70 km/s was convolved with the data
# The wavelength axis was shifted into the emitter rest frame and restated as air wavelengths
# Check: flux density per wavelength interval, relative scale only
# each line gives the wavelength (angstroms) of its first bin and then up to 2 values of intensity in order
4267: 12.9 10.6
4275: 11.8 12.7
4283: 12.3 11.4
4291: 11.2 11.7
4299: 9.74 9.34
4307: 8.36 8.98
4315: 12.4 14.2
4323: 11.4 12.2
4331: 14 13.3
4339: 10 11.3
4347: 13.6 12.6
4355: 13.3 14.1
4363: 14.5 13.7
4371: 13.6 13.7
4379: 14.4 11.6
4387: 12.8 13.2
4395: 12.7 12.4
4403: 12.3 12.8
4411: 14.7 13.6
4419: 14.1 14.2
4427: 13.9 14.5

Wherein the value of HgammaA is -3.3 angstroms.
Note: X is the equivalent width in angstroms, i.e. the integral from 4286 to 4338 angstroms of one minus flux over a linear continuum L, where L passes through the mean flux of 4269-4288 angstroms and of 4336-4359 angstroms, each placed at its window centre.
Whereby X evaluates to 3.0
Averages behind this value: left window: 11.8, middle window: 11.4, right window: 12.4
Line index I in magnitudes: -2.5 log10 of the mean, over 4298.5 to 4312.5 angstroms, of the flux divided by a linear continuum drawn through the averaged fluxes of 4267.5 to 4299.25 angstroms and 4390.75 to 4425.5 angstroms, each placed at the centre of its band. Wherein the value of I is 0.30 mag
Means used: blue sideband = 11.6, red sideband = 13.3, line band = 9.04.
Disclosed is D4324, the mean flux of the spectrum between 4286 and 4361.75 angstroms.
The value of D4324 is 11.8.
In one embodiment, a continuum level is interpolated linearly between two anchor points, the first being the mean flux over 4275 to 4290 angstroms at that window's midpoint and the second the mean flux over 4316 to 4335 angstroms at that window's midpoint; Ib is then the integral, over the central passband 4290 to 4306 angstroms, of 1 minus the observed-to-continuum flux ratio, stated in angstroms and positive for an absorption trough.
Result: 2.64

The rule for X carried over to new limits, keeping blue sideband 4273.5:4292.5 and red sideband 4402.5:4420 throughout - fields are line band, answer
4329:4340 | -0.1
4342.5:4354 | 0.0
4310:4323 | 0.3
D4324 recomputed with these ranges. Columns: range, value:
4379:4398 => 12.8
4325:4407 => 13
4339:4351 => 12.1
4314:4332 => 12.8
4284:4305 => 10.8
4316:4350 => 12.5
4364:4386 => 13.4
